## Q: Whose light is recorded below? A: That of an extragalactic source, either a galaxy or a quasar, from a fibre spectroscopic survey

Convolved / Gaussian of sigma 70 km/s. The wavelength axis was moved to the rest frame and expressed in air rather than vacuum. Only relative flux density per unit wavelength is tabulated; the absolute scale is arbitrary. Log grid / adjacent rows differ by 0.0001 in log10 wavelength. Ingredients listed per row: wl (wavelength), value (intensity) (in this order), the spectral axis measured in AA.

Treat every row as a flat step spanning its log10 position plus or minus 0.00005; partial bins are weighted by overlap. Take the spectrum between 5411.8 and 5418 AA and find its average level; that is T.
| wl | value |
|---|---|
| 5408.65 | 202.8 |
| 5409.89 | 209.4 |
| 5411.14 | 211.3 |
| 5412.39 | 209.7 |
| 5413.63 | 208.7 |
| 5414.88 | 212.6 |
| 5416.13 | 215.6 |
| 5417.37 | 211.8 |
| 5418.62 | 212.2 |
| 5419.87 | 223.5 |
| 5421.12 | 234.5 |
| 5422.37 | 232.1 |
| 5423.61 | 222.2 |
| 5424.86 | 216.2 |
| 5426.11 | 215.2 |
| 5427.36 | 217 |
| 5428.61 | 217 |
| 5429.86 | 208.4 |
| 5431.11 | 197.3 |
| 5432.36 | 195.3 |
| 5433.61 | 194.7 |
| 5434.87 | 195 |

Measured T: 212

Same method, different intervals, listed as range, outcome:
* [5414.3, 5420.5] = 215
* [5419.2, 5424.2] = 228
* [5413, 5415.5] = 211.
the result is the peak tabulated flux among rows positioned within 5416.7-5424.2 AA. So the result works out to 234.5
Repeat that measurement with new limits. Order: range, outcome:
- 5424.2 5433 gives 217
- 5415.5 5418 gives 215.6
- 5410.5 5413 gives 211.3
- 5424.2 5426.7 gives 216.2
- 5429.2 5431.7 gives 208.4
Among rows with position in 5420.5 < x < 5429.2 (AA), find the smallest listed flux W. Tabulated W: 215.2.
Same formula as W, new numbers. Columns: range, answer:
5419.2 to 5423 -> 223.5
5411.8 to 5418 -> 208.7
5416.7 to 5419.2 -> 211.8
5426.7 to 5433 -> 195.3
